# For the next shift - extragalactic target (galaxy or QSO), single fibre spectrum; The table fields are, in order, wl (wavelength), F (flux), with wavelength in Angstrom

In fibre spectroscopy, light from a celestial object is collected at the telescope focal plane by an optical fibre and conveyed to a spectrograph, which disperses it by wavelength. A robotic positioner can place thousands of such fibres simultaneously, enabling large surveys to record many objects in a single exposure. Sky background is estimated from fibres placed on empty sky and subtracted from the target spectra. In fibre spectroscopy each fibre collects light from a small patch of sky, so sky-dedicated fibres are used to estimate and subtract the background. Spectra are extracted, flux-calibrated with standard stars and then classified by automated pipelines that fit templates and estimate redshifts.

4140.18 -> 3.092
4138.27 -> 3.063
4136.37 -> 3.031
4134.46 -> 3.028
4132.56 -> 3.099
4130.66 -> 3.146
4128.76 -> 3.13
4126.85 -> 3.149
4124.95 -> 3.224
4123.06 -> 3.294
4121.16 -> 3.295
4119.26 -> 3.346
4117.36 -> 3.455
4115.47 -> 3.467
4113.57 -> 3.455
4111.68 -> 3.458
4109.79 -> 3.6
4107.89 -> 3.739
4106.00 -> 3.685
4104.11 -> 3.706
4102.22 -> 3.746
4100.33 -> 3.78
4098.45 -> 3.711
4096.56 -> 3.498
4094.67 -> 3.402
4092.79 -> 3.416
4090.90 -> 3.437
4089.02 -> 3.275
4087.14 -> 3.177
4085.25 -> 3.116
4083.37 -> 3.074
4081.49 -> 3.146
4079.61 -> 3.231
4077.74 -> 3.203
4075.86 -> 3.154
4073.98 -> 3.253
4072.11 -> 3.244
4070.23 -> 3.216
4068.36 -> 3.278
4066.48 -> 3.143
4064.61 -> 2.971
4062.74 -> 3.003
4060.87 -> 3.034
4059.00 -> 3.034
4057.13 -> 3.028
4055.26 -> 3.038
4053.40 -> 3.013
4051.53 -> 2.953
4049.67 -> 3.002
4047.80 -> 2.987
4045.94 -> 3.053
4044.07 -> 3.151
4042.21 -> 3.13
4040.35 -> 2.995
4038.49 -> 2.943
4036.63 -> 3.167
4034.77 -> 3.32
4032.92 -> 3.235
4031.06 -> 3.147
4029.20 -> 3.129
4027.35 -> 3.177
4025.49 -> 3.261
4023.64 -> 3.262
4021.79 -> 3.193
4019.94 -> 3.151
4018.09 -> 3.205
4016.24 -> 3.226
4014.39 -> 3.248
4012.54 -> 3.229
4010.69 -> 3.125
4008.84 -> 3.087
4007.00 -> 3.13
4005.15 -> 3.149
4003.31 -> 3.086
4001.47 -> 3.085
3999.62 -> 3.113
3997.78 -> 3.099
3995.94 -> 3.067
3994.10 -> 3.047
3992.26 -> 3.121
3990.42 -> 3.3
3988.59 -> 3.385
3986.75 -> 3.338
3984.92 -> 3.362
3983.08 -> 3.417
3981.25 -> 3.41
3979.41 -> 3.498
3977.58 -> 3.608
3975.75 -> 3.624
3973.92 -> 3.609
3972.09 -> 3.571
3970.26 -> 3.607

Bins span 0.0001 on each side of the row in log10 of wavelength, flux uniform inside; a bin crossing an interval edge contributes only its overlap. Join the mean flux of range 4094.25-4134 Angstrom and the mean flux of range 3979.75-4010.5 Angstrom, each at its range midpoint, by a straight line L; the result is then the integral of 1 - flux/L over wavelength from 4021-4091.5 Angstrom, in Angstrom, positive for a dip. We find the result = 4.0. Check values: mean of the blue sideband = 3.2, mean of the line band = 3.13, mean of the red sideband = 3.44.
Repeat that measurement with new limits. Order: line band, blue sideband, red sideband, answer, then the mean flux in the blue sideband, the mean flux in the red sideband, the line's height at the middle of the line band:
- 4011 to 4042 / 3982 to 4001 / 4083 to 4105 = 1.16 Angstrom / 3.22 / 3.45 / 3.3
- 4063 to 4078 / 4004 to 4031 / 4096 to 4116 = 1.20 Angstrom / 3.18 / 3.63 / 3.45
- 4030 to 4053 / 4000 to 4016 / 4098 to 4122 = 1.36 Angstrom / 3.14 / 3.57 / 3.28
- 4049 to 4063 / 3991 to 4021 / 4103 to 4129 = 1.11 Angstrom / 3.14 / 3.44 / 3.27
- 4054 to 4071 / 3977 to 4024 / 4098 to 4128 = 1.50 Angstrom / 3.22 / 3.5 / 3.38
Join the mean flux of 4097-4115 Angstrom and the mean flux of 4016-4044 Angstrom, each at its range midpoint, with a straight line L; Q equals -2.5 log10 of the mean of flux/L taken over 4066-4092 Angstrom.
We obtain 0.09 mag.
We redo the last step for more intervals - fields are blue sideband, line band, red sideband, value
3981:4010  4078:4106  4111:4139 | -0.060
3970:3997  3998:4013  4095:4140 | 0.090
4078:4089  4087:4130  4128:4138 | -0.110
